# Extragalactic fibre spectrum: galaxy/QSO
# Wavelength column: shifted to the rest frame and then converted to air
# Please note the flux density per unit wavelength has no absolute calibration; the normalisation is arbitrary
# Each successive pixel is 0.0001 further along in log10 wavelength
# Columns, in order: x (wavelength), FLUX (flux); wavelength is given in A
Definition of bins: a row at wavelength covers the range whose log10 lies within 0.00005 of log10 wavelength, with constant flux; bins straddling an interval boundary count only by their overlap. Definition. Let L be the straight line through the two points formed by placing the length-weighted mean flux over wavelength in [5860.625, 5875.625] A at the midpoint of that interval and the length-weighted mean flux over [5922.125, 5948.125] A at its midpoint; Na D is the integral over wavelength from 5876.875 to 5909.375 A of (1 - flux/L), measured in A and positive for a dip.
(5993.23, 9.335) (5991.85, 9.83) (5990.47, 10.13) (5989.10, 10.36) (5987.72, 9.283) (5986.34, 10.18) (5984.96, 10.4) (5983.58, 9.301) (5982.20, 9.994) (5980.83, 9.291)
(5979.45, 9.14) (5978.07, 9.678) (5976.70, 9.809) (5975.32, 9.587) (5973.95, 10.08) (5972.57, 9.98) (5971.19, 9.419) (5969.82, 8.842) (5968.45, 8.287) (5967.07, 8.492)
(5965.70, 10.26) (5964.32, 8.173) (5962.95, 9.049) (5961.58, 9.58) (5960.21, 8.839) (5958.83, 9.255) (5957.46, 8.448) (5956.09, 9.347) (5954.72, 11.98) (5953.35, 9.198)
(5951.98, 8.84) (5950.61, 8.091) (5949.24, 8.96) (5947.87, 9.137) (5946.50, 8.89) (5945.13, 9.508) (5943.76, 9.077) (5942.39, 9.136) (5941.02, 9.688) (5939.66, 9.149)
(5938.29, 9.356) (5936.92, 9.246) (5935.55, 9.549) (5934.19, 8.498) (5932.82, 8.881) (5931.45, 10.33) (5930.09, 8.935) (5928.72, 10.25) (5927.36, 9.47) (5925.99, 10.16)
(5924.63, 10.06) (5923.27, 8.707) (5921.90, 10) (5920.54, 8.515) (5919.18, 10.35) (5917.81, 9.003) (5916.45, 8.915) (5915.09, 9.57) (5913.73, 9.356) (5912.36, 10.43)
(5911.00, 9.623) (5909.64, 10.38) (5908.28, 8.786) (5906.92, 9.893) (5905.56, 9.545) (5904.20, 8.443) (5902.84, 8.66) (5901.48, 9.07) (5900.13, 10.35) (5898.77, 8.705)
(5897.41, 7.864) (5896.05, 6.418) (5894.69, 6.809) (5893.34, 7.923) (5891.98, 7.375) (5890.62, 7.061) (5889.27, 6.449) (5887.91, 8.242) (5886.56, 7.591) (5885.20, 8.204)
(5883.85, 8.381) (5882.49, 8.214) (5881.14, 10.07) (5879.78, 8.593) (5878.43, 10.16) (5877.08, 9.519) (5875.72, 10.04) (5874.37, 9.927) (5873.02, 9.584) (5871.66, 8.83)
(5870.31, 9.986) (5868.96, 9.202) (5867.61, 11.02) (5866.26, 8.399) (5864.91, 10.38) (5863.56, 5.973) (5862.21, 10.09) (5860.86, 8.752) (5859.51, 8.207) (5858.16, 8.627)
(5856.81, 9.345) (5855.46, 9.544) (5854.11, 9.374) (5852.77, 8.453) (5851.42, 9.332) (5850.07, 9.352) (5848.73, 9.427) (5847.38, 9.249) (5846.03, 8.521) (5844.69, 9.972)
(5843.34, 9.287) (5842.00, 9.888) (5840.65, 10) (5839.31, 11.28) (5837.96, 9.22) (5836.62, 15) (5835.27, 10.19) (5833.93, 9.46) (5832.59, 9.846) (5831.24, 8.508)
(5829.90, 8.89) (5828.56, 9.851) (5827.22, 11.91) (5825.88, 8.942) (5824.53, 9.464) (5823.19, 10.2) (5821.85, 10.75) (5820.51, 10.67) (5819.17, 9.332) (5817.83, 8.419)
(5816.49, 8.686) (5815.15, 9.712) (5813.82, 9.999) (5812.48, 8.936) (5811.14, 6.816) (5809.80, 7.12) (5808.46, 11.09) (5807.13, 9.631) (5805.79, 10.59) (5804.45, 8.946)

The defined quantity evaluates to 3.2 A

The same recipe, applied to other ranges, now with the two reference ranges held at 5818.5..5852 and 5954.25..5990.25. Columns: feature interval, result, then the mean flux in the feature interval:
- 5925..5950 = 0.7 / 9.35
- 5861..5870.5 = 0.6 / 9.23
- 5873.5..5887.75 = 1.1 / 9.05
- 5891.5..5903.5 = 2.0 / 8.14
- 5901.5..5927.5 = 0.6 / 9.45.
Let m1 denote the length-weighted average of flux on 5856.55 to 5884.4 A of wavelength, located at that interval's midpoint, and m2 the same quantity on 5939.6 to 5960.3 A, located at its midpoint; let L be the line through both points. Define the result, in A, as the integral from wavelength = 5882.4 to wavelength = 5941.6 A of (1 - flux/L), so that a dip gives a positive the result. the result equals 1.9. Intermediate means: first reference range 9.2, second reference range 9.23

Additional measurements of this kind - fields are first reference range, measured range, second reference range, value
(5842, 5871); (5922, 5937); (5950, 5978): -0.4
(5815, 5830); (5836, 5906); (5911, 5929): 4.7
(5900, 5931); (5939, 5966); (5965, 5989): 0.9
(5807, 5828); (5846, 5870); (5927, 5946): 0.9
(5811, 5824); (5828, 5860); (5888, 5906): -2.3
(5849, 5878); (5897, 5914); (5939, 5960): -0.2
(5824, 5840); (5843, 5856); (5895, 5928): 1.0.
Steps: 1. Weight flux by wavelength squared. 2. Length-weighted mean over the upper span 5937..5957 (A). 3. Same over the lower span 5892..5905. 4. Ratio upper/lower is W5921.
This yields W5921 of 1.2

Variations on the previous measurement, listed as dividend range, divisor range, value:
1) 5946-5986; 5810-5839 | 1.01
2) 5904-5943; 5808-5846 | 1.00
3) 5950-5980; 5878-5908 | 1.14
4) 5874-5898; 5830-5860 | 0.87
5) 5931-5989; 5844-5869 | 1.06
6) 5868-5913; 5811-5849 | 0.92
